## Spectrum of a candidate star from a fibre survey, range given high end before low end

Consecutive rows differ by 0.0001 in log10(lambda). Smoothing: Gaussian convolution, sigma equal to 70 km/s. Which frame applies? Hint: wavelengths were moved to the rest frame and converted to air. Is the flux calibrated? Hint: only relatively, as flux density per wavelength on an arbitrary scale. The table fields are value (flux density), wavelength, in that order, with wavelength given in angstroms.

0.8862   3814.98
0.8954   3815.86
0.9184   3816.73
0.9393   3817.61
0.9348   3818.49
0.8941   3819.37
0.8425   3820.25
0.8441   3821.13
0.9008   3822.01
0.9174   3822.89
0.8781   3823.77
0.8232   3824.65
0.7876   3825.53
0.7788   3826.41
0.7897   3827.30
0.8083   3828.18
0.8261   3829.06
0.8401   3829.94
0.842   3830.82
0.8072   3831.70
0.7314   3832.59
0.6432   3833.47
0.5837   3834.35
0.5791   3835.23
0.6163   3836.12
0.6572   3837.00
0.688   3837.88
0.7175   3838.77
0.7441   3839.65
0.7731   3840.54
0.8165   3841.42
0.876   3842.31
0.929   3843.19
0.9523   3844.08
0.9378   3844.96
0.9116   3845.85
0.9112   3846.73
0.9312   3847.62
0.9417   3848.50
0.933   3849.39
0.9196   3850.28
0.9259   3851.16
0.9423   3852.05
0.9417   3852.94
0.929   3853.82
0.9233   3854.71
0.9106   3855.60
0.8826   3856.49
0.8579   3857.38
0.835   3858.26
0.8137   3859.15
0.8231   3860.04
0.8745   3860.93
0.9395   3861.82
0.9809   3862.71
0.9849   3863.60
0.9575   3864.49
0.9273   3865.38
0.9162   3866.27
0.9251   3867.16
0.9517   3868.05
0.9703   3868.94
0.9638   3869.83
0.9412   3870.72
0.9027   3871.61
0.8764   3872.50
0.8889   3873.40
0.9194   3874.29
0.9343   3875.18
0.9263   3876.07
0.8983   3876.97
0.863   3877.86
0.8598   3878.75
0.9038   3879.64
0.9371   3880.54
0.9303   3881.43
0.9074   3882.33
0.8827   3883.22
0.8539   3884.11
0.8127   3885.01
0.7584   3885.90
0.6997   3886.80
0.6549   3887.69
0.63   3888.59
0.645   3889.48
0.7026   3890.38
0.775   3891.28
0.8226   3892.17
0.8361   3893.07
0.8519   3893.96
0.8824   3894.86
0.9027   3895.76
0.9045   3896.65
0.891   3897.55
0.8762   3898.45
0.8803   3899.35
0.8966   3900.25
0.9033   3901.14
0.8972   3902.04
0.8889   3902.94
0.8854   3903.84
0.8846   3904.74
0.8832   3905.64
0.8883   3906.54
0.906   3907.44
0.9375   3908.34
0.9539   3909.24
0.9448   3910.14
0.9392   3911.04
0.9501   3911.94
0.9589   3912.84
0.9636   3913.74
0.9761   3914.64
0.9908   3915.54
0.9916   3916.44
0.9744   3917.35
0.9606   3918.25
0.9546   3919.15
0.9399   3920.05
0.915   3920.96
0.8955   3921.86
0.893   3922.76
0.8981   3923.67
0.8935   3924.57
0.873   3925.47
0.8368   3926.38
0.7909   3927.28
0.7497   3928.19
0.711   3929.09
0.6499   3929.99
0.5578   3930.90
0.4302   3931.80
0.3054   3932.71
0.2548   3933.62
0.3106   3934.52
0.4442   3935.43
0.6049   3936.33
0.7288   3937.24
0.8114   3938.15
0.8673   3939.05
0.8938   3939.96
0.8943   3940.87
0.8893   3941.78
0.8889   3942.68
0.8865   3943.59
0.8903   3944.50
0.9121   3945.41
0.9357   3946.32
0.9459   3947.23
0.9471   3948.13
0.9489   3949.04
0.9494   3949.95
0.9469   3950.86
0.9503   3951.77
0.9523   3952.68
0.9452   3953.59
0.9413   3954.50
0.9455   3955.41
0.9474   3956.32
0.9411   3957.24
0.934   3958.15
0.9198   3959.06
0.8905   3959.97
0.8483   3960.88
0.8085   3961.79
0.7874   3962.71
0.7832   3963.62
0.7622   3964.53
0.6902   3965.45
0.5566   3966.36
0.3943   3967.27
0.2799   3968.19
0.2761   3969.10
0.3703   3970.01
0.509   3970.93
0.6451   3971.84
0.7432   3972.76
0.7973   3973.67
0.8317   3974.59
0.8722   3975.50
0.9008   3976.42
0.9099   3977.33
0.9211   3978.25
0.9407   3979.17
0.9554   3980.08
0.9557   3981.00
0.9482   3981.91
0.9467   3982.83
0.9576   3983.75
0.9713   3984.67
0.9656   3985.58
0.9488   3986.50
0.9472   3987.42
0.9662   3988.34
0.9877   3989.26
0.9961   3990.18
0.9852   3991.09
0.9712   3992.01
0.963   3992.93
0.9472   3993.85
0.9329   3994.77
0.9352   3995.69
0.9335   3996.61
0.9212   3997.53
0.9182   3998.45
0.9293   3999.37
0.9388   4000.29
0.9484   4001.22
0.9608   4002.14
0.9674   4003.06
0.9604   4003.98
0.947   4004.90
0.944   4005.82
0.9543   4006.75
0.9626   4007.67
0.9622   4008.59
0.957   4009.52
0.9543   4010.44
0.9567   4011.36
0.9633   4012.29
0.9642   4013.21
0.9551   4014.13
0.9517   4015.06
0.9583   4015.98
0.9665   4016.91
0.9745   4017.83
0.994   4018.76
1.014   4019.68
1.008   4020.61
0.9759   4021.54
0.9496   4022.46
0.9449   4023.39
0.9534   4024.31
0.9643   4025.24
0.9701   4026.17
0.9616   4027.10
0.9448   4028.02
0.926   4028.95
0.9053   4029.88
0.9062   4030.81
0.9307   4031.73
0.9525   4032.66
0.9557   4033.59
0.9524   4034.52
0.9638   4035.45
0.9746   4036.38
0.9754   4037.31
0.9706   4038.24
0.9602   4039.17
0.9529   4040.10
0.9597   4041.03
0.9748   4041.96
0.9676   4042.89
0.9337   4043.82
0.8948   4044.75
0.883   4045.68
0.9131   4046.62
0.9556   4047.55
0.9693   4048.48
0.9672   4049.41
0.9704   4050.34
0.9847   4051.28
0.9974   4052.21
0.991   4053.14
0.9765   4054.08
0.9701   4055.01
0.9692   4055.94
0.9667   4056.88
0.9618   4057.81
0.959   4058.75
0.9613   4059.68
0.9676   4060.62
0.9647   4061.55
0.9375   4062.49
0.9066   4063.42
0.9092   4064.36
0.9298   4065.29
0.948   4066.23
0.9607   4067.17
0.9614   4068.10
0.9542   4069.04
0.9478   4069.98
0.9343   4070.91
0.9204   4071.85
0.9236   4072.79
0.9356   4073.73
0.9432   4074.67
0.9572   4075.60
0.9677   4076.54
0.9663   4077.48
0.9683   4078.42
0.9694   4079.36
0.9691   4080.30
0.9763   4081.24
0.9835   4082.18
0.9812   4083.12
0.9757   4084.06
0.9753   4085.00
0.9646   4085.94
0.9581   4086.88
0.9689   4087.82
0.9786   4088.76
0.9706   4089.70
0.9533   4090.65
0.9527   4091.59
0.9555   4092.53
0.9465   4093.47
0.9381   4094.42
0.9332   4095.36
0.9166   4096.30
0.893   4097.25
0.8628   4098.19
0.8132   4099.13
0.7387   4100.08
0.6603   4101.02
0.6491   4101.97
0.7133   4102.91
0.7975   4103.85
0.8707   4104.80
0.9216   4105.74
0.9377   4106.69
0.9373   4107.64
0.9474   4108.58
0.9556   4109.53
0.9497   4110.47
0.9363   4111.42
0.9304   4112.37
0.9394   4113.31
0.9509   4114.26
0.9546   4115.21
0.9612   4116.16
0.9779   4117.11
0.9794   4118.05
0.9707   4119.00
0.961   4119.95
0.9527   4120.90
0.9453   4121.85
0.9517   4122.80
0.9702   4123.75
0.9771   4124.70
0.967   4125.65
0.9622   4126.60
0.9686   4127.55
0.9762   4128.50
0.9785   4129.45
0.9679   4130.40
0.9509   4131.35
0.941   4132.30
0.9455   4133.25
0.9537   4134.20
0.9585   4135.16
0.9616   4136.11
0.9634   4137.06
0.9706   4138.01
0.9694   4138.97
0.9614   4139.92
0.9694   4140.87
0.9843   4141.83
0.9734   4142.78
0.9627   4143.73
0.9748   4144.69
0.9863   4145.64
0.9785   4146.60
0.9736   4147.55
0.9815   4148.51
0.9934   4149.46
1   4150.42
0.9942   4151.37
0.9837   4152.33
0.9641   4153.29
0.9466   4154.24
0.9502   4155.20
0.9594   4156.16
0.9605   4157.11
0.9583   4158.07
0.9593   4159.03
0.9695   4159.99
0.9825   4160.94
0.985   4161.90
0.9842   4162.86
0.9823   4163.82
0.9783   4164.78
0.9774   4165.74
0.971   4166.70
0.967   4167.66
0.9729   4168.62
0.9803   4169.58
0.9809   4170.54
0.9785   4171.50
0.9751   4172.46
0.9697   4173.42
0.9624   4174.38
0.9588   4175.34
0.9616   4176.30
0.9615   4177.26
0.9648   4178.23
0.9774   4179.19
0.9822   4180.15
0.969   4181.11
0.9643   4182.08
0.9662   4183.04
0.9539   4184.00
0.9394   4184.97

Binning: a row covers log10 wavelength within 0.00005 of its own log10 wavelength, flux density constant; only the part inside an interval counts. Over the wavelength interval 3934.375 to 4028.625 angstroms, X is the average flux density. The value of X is 0.881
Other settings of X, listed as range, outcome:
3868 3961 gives 0.854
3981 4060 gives 0.957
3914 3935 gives 0.773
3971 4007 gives 0.923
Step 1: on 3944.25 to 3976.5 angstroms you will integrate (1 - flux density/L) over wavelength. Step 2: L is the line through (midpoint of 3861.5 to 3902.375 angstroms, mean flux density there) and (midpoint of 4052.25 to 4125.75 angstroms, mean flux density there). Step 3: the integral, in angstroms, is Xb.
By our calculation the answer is 3.6 angstroms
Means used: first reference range 0.873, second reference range 0.935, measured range 0.795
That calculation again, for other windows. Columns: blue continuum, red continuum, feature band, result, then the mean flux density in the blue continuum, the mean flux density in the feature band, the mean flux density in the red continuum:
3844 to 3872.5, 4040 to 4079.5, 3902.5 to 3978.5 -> 9.9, 0.92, 0.811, 0.952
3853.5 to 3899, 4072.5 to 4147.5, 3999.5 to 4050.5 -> -2.3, 0.871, 0.955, 0.939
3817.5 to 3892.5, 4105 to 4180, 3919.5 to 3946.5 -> 4.0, 0.851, 0.751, 0.965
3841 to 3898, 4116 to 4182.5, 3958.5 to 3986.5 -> 4.3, 0.882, 0.775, 0.969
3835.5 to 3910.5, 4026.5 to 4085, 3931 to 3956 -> 3.1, 0.871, 0.791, 0.954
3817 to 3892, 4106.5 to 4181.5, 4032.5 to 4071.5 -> -1.0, 0.852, 0.955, 0.966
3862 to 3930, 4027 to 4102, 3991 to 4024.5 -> -1.3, 0.885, 0.957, 0.942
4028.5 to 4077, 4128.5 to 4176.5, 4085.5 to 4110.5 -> 1.8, 0.95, 0.891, 0.971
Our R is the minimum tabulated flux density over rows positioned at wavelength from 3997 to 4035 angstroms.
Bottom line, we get 0.9053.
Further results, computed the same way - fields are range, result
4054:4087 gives 0.9066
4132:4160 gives 0.941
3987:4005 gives 0.9182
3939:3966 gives 0.6902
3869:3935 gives 0.2548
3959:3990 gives 0.2761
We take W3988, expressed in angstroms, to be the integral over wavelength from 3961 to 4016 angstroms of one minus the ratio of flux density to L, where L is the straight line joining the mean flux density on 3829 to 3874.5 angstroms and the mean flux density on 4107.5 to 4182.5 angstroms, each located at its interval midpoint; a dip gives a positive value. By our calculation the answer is 2.8 angstroms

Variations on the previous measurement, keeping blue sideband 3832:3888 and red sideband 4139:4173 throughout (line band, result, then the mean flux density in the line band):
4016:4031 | -0.59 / 0.96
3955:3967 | 1.01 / 0.824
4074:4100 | 0.05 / 0.946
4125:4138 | 0.04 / 0.962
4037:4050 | -0.23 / 0.949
